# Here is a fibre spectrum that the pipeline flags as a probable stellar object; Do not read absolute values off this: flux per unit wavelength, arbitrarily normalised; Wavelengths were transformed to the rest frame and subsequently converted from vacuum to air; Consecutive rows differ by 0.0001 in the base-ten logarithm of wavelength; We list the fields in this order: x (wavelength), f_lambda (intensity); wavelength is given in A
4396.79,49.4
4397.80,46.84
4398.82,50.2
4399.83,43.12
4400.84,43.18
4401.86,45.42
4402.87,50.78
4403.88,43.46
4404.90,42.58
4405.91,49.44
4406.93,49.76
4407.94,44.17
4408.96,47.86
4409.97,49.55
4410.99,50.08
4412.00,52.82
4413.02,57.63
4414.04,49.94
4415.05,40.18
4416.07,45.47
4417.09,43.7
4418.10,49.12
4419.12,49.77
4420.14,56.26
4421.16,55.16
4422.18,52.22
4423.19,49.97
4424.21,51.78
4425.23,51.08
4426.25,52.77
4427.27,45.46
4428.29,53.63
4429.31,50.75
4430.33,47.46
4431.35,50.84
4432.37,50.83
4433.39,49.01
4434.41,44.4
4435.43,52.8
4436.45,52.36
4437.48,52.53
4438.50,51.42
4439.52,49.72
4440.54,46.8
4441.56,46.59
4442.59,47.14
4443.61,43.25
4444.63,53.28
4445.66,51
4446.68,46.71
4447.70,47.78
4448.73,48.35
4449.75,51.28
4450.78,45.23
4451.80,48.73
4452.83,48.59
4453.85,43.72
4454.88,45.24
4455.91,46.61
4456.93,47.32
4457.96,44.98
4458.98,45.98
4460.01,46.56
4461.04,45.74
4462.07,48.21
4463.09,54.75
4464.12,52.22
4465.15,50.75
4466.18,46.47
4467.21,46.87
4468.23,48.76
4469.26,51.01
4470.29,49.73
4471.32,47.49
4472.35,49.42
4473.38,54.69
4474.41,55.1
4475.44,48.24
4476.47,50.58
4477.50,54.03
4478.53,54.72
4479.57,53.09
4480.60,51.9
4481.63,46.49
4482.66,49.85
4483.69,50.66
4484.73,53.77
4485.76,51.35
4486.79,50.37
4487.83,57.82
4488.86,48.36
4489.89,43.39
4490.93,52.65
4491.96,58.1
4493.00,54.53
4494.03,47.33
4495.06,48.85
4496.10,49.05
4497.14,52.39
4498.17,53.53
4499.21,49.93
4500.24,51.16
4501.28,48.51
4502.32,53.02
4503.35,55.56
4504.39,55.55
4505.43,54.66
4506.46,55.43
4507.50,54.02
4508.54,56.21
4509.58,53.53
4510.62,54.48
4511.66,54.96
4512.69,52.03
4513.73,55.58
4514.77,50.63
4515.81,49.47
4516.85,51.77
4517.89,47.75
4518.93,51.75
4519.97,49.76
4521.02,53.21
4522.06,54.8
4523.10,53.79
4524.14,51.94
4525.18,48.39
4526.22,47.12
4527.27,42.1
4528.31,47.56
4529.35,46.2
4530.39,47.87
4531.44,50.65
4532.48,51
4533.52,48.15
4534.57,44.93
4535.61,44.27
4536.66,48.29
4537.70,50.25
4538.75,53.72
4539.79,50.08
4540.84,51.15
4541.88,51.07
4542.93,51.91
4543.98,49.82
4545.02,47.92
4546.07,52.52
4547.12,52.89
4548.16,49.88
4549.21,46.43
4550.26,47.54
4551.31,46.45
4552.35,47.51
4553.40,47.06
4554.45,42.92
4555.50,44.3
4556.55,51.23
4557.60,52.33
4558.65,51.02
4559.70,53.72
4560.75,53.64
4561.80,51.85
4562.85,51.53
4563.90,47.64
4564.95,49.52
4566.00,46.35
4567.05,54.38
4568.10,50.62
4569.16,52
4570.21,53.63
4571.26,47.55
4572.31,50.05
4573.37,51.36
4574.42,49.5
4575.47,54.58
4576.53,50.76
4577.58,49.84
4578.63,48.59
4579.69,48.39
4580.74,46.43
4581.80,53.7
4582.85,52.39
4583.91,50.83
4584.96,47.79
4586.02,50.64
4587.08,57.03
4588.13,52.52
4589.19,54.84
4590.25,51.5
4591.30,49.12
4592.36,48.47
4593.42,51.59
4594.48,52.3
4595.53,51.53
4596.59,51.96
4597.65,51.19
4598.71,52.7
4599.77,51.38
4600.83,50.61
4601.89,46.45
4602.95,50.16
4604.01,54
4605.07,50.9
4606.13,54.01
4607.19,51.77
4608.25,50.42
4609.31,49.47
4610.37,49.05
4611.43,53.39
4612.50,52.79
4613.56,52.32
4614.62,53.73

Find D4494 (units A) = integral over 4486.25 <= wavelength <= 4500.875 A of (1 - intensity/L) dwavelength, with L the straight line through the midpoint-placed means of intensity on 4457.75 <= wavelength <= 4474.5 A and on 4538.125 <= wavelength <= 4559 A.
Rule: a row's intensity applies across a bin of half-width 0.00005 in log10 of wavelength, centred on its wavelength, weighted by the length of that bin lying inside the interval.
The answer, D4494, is -0.6 A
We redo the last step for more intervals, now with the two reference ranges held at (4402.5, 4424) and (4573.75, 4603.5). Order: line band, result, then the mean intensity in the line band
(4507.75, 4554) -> 0.21 A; 50.1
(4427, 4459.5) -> 0.62 A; 48.5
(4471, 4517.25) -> -2.01 A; 52.1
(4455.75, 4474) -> 0.29 A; 48.9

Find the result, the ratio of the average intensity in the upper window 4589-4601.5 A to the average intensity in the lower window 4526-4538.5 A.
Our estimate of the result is 1.1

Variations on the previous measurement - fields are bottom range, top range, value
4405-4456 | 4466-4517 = 1.05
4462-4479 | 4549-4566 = 0.96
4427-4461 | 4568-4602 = 1.06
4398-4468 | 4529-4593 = 1.03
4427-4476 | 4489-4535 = 1.05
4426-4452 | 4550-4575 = 1.01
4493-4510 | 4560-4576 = 0.97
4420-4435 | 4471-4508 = 1.02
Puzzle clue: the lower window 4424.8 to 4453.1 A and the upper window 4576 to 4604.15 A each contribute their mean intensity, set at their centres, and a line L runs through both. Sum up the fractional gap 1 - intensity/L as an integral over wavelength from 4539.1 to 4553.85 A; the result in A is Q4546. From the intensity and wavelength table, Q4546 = 0.3 A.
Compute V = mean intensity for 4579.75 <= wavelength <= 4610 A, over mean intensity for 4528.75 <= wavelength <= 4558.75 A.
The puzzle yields 1.0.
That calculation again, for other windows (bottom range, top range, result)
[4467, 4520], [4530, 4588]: 0.97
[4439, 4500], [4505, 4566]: 1.01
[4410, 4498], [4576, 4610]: 1.02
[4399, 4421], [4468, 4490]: 1.07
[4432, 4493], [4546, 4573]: 1.00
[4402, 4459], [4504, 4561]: 1.03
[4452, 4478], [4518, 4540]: 1.01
